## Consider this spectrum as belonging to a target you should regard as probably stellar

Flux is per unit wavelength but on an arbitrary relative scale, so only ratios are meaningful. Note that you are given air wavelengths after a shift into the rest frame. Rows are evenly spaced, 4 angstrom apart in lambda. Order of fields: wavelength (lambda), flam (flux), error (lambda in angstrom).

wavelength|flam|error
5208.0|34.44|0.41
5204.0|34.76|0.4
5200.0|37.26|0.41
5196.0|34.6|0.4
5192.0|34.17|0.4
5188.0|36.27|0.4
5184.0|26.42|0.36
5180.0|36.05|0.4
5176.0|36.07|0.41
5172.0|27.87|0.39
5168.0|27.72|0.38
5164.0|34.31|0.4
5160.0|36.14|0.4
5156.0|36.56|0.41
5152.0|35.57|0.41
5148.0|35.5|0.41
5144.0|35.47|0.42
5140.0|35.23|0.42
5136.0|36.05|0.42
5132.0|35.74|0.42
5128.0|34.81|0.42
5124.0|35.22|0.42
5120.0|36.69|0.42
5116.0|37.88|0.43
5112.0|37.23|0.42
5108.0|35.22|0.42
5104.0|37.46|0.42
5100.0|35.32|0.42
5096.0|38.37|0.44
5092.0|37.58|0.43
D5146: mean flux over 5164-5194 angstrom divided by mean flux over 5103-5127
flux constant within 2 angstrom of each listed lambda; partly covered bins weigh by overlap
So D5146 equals 0.9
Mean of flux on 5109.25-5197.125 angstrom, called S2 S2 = 34.6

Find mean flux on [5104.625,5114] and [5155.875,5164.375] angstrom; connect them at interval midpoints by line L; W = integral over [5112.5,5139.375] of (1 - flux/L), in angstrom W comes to 0.1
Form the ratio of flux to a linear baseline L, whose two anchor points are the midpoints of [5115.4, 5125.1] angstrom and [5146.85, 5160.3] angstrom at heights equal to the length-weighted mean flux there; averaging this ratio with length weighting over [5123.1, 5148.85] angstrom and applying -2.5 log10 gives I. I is 0.02 mag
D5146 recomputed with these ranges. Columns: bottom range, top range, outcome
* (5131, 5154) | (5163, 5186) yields 0.88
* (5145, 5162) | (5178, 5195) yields 0.93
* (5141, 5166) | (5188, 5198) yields 0.98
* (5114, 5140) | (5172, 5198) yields 0.93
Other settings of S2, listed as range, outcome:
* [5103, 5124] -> 36.7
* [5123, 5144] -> 35.4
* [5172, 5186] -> 32.1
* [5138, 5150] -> 35.4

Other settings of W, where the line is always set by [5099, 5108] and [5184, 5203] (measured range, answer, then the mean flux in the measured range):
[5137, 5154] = -0.01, 35.5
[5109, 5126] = -0.32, 36.7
